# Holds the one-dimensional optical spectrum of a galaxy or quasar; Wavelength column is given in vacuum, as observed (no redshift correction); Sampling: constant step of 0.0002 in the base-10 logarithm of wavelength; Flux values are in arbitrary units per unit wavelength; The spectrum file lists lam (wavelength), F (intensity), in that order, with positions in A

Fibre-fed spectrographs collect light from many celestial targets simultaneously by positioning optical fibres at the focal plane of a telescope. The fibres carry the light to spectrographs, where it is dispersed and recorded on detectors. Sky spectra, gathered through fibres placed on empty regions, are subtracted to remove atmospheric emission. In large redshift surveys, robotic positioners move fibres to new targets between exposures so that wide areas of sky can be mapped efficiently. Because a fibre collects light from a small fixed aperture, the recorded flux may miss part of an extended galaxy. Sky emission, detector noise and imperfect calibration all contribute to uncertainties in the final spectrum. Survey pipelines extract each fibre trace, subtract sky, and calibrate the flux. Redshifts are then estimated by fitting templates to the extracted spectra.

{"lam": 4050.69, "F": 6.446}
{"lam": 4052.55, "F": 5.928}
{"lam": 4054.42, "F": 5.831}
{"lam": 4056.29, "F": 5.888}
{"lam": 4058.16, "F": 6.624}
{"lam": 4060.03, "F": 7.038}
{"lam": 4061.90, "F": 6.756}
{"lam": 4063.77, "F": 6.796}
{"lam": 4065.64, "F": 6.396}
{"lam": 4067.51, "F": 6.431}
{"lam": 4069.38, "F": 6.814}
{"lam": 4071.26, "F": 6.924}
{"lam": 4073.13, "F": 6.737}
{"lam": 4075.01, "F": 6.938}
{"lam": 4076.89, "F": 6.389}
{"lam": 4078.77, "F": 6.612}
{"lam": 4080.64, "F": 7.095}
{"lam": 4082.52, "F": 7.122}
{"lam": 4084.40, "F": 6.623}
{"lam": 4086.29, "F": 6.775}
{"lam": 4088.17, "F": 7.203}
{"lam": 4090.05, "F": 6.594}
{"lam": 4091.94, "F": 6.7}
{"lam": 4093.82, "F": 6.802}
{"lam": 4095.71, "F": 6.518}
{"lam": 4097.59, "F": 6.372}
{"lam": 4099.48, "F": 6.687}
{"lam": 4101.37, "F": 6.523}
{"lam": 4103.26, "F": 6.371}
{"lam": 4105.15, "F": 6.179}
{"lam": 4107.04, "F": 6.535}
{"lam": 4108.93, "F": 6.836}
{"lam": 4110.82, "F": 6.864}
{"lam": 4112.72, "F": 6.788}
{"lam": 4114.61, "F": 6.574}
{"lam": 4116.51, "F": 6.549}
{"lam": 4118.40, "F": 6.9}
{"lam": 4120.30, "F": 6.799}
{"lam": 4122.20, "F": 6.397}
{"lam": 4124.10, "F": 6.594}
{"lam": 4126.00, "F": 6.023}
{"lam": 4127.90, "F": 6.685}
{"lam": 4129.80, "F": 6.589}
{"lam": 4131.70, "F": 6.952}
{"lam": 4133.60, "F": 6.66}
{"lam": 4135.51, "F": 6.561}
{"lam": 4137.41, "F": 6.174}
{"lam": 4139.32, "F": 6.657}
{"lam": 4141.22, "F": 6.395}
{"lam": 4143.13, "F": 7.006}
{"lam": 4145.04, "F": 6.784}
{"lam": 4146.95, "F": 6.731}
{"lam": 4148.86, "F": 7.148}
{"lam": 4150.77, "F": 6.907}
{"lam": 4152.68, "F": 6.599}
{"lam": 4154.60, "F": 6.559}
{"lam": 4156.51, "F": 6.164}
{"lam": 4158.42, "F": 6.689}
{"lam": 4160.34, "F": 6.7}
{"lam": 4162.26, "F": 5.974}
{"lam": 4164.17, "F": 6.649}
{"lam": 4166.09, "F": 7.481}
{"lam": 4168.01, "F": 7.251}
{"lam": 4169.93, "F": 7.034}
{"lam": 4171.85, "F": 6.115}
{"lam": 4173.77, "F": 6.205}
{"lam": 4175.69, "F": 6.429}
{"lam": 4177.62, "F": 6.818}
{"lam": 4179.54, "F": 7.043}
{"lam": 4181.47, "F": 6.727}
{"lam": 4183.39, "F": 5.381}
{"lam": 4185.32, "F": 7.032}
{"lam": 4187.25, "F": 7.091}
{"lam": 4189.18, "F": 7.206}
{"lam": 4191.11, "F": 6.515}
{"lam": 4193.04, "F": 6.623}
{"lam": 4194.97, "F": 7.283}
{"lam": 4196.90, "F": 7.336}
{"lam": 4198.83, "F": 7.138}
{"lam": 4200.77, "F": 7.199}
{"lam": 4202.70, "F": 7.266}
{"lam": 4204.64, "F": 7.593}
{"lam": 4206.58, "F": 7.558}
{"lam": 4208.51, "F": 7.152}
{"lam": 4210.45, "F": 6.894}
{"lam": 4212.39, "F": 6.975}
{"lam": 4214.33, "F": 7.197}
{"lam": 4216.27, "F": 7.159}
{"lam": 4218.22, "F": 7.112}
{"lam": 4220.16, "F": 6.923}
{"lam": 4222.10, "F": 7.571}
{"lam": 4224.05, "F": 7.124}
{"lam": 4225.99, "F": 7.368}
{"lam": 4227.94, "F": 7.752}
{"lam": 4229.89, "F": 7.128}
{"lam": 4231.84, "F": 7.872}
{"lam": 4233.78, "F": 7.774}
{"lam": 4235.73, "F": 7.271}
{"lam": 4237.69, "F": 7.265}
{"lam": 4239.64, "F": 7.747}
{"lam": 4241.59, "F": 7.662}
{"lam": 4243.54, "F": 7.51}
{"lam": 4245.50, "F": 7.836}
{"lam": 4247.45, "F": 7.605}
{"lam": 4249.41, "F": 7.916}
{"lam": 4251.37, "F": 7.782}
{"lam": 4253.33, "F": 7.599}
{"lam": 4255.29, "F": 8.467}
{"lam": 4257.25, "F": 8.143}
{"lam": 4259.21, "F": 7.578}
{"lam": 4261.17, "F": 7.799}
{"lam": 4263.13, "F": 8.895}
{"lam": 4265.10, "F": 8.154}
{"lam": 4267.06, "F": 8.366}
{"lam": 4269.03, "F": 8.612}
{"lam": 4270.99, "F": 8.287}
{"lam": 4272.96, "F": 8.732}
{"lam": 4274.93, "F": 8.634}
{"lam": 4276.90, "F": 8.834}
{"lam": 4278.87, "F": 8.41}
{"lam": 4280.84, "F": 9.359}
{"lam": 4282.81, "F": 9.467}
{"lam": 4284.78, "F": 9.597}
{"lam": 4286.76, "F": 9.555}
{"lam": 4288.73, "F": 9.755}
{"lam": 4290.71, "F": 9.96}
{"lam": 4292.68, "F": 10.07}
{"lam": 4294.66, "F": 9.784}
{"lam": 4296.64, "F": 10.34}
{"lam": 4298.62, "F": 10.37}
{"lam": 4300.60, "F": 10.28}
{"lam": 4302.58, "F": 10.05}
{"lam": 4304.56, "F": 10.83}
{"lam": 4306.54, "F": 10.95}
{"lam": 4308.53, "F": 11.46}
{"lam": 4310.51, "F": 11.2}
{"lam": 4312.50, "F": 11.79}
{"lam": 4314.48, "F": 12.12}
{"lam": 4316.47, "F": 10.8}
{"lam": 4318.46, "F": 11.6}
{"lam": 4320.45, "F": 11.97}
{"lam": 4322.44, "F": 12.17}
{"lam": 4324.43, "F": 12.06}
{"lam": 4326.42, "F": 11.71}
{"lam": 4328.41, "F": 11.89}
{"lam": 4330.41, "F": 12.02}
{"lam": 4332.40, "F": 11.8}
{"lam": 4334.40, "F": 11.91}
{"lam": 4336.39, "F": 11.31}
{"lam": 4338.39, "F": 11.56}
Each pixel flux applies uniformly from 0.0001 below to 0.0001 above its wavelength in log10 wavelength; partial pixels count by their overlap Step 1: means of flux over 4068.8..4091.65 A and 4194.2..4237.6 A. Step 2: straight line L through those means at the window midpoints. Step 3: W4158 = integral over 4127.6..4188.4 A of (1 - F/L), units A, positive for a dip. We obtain 3.67 A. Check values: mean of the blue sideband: 6.81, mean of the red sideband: 7.3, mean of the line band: 6.66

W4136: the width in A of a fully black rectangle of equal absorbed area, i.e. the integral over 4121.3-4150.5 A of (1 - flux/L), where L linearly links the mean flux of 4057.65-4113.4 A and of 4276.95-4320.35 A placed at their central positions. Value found 3.6 A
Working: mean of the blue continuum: 6.7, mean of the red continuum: 10.4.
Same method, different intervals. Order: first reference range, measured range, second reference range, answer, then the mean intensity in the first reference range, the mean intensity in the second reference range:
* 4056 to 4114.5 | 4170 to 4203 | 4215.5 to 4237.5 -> 1.8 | 6.68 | 7.36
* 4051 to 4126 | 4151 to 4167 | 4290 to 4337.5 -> 2.9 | 6.62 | 11.2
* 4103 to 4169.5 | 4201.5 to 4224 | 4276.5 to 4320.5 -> 3.2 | 6.66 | 10.4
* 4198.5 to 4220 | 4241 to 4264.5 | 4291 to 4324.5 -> 2.6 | 7.19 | 11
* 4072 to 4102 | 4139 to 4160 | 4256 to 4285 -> 1.9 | 6.73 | 8.57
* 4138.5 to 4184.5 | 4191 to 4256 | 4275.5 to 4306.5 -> 6.0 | 6.64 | 9.8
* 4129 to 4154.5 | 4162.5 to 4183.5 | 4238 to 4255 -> 1.0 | 6.7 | 7.72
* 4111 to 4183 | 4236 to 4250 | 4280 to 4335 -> 2.4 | 6.65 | 10.9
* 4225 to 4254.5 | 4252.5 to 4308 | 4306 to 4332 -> 2.9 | 7.61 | 11.7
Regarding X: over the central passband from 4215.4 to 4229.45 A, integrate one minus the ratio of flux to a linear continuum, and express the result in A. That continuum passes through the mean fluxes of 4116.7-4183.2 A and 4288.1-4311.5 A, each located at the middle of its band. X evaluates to 2.0 A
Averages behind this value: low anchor 6.64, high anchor 10.4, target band 7.28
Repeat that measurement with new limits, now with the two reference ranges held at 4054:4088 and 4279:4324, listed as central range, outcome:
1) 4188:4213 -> 4.91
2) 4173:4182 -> 1.95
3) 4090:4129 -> 3.95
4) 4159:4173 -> 2.63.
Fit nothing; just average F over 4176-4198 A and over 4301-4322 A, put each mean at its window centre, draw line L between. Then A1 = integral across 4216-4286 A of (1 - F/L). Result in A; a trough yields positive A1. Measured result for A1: 8.5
